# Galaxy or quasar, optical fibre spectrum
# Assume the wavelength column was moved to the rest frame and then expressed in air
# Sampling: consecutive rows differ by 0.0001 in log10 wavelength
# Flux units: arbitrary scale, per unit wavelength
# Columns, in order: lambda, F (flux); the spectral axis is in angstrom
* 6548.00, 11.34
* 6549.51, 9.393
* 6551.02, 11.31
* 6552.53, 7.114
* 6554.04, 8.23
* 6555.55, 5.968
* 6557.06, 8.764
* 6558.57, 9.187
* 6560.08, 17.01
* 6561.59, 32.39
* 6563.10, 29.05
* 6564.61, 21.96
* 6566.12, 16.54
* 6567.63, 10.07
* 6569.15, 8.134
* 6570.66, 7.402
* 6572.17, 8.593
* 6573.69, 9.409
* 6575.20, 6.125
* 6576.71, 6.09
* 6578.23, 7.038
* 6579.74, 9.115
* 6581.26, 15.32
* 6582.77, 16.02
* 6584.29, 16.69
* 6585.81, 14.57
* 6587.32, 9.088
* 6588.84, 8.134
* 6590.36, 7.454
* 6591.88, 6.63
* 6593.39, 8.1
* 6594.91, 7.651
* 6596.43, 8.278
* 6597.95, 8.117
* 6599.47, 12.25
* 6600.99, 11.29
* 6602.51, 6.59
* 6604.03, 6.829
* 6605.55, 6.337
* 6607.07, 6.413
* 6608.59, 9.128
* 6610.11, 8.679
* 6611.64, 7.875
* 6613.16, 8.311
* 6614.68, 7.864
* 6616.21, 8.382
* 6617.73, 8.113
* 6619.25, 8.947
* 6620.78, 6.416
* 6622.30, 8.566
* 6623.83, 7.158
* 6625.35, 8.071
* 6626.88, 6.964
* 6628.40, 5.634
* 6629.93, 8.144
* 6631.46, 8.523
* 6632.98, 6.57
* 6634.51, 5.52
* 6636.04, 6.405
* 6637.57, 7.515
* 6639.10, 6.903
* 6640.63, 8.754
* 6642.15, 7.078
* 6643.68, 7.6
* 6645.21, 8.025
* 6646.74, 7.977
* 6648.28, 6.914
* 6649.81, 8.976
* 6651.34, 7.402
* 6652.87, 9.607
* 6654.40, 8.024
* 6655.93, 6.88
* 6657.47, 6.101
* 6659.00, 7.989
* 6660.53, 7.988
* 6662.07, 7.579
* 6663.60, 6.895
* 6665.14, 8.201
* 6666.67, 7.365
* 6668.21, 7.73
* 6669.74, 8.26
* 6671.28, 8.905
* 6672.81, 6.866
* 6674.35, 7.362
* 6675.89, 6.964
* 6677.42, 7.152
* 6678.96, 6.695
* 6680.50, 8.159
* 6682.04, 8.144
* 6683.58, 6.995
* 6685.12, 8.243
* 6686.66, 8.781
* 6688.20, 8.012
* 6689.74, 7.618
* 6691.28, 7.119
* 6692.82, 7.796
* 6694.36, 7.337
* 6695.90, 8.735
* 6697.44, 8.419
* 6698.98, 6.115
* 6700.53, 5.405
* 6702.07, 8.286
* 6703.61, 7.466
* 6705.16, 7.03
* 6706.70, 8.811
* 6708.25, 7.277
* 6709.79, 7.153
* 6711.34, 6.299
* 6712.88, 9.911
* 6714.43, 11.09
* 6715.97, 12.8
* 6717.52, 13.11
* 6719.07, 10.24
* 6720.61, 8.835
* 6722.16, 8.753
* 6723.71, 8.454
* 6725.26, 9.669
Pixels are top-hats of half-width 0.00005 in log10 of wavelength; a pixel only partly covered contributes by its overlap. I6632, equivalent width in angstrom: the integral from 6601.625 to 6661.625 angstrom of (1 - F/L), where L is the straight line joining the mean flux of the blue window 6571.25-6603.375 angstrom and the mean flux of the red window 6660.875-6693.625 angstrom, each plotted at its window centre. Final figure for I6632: 7.4 angstrom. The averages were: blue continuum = 9.62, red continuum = 7.66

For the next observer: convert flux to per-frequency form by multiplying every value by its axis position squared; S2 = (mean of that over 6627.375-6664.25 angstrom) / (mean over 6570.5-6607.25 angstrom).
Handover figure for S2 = 0.82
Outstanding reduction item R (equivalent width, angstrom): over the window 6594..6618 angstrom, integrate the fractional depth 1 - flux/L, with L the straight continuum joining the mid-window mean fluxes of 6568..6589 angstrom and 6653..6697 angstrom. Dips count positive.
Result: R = 3.06 angstrom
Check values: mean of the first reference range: 10.2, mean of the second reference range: 7.67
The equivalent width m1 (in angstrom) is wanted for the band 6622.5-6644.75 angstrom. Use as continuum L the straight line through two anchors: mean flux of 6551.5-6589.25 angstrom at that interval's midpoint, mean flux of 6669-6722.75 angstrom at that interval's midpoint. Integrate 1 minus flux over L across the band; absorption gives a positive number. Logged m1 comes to 6.50 angstrom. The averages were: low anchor 12.4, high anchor 8.18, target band 7.25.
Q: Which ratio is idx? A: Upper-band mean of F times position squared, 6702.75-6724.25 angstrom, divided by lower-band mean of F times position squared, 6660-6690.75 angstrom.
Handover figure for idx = 1.20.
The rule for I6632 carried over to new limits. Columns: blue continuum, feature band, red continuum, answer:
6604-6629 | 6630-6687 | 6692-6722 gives 3.4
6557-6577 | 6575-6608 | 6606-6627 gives 5.0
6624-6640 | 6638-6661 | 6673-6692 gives -1.6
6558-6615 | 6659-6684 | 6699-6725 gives 4.9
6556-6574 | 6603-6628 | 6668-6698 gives 8.7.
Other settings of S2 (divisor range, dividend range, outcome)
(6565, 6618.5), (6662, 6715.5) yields 0.86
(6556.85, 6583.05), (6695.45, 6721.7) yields 0.68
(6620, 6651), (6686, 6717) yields 1.12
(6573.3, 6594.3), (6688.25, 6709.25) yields 0.78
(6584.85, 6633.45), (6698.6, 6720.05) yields 1.09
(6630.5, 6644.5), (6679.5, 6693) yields 1.10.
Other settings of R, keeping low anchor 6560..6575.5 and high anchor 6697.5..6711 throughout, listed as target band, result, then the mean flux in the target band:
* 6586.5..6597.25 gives 4.6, 7.95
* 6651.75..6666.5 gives 3.3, 7.68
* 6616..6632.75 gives 6.0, 7.67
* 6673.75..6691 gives 1.8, 7.63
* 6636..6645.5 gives 3.0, 7.53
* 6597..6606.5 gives 3.4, 8.52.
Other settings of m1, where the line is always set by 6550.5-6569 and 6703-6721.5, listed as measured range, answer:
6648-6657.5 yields 2.9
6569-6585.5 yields 4.4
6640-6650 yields 3.2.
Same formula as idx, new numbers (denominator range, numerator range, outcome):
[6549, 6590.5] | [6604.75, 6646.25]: 0.64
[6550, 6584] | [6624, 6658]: 0.62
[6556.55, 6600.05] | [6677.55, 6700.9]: 0.66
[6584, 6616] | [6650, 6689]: 0.90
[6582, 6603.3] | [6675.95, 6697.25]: 0.79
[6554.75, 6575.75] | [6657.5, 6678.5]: 0.57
